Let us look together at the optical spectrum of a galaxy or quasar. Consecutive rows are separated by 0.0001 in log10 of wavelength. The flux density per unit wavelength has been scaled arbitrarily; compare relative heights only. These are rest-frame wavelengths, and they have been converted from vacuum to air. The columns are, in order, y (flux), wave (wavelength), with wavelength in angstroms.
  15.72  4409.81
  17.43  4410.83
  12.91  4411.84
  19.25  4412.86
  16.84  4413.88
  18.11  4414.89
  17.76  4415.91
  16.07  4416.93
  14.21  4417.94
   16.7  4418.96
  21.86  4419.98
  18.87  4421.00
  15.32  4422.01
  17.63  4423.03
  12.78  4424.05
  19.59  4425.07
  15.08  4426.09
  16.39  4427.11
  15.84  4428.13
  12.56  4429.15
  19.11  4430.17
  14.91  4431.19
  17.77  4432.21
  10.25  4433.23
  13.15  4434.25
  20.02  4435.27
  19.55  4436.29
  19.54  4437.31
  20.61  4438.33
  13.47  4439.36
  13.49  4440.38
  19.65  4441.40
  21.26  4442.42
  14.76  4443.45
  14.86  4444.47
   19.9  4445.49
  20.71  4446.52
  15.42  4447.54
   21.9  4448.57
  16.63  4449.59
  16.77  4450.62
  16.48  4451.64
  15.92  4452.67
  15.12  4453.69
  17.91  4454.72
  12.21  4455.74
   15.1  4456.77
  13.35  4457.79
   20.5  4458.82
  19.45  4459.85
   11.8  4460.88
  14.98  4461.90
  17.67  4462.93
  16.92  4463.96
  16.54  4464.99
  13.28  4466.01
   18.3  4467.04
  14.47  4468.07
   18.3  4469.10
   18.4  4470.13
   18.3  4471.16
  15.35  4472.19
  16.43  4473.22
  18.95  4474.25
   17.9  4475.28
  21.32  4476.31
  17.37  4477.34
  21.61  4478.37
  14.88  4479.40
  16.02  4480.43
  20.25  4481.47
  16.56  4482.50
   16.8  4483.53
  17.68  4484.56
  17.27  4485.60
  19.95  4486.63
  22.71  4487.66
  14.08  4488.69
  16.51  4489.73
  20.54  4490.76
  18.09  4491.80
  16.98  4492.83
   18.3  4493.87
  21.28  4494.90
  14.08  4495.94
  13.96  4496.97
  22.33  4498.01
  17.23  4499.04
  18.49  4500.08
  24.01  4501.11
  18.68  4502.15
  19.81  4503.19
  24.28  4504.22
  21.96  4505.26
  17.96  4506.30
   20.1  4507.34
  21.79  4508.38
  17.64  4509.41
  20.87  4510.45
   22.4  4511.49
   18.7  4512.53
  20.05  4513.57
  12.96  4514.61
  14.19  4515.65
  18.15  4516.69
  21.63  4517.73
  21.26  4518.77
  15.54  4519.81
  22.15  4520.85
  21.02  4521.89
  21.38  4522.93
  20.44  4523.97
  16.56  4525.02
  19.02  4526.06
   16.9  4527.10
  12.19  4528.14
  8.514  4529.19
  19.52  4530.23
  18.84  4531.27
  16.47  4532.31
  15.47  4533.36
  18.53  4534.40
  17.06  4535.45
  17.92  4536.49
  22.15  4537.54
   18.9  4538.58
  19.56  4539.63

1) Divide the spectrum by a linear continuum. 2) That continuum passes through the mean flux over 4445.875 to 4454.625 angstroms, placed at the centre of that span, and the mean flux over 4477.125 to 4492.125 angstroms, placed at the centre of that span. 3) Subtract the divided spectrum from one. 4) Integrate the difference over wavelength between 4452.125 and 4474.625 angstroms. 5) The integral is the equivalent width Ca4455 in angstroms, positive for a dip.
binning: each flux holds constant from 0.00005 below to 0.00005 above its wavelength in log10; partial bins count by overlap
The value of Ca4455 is 1.7 angstroms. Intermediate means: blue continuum 17.4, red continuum 18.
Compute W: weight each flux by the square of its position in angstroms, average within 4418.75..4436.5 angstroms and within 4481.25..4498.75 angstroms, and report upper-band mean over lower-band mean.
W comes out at 1.13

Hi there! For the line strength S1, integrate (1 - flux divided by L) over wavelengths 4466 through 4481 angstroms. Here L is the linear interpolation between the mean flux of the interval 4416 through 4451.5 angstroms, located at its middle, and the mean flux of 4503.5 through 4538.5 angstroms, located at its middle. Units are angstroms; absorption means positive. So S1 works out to 0.1 angstroms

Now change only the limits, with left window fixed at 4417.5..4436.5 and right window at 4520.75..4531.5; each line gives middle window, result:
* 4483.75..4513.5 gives -3.23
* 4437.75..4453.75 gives -0.75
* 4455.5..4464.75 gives 0.49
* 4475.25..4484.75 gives -0.56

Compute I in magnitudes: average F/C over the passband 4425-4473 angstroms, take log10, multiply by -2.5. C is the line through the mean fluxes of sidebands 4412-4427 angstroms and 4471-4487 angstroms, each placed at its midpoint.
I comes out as 0.05 mag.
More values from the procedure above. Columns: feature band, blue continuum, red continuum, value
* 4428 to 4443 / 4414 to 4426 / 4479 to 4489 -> 0.031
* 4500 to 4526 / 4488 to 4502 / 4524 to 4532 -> -0.151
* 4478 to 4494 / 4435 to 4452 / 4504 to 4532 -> 0.023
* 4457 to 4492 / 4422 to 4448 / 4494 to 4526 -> 0.043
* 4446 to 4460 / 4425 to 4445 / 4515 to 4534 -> -0.008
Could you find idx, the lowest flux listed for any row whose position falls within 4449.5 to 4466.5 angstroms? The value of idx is 11.8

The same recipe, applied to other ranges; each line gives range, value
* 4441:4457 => 12.21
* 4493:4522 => 12.96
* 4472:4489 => 14.08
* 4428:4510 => 10.25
